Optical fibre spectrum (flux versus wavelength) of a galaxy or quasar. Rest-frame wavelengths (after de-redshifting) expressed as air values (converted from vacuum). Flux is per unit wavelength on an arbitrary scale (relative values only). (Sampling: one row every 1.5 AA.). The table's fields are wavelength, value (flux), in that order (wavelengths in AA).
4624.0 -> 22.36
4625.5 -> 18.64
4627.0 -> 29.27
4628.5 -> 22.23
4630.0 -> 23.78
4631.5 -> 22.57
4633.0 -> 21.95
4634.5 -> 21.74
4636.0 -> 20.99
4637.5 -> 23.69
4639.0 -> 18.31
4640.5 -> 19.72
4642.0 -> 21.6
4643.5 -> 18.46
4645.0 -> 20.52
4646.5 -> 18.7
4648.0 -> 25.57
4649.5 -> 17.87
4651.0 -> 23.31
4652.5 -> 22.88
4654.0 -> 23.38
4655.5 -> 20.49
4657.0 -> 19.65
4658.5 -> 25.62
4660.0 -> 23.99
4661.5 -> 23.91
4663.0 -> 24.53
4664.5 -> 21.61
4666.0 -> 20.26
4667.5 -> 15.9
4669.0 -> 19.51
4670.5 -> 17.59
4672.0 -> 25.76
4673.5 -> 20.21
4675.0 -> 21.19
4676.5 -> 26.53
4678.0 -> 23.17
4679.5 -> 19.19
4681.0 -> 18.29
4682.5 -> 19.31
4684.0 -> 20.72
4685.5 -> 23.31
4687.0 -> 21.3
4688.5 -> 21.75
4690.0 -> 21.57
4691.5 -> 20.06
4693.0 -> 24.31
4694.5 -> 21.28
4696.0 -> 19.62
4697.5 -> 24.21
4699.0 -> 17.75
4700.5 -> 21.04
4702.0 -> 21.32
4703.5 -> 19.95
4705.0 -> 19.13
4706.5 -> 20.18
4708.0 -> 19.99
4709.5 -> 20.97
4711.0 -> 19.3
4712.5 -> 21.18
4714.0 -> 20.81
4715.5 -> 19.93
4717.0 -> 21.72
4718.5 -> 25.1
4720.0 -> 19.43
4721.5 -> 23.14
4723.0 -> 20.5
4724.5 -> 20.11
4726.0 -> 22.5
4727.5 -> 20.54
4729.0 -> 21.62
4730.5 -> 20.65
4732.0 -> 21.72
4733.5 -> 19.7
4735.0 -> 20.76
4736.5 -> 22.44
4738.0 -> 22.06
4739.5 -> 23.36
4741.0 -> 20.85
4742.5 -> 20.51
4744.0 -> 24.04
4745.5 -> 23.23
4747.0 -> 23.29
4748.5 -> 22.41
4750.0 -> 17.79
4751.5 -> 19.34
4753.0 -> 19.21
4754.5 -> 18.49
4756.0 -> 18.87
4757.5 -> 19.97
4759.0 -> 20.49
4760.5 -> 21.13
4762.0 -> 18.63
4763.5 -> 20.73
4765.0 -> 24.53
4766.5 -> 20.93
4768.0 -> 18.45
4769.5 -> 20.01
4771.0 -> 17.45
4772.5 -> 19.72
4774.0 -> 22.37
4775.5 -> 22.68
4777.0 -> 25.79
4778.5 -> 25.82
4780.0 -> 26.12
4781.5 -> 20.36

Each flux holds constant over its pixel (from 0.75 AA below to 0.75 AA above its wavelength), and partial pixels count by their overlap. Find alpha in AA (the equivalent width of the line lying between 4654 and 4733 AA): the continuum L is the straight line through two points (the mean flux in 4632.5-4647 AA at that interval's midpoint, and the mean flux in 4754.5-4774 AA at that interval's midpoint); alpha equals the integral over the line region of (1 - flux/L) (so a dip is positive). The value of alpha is -3.34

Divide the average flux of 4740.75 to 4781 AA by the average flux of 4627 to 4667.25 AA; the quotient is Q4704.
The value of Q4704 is 0.97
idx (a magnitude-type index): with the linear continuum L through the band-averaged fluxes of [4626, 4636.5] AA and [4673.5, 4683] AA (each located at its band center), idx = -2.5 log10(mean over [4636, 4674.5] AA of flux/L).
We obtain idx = 0.04 mag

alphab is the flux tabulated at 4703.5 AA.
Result 19.95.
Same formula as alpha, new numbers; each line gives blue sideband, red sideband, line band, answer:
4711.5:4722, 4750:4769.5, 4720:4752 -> -0.9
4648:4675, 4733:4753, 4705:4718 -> 0.6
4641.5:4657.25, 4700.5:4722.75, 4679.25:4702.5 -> 0.0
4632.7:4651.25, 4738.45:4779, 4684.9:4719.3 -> -0.2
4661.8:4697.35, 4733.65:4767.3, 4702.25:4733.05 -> 0.3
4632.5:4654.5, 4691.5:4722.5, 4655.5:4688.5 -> -0.6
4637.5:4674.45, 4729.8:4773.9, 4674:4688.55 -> -0.2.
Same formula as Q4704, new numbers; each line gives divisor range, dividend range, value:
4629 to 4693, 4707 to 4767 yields 0.98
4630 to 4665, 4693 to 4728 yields 0.96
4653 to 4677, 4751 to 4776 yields 0.92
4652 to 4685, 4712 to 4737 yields 0.99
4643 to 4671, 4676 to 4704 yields 1.00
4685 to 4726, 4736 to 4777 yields 0.99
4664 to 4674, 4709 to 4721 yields 1.05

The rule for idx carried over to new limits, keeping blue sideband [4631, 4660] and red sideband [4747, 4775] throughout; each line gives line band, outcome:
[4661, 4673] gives 0.009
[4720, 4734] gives -0.029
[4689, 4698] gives -0.043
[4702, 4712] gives 0.038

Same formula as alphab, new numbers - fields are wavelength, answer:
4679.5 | 19.19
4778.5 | 25.82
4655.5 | 20.49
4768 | 18.45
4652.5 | 22.88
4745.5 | 23.23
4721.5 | 23.14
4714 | 20.81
